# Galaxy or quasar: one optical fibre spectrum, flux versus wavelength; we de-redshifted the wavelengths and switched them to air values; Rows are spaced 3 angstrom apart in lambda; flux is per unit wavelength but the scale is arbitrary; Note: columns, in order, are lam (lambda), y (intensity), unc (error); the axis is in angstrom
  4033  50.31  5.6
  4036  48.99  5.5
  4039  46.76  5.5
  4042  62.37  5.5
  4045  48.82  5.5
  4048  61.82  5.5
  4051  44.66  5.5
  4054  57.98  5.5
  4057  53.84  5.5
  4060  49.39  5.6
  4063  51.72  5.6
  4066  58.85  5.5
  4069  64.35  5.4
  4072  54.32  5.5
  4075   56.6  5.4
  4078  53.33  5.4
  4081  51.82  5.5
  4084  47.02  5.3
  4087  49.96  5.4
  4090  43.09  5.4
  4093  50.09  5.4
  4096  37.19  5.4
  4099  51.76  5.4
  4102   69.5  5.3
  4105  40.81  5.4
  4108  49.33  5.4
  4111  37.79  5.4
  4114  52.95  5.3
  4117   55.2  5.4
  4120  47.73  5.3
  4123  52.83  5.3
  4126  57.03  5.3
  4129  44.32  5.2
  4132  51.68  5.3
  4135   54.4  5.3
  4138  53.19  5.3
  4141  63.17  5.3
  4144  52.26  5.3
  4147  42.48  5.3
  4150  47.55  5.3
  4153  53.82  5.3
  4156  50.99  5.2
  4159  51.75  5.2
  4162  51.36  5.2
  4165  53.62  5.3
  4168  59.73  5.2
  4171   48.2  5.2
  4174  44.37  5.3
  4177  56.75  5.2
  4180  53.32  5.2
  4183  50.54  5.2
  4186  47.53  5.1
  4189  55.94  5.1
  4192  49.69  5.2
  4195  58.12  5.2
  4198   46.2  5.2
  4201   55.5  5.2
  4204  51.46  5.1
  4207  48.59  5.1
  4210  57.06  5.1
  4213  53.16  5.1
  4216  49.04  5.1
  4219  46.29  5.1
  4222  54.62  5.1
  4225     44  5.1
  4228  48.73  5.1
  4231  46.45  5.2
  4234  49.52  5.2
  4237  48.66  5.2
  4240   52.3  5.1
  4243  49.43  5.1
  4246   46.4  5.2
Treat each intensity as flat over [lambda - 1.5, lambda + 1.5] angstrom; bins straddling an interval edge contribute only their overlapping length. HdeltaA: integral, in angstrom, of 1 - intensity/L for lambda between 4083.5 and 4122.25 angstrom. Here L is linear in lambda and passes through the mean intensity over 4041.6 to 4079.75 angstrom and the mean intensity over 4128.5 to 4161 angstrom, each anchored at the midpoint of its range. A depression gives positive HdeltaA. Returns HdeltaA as 3.3 angstrom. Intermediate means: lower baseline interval 55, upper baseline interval 51.6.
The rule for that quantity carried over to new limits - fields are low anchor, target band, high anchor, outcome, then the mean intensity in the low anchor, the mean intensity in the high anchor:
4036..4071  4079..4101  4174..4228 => 2.34 angstrom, 54.4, 51.4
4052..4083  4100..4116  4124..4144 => 1.17 angstrom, 54.9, 53.8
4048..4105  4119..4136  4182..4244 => 0.14 angstrom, 52.5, 50.6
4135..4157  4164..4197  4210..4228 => -0.84 angstrom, 52.1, 50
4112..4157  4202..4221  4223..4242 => -0.75 angstrom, 51.8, 48.5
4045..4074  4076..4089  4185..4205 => 0.95 angstrom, 54.9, 52.2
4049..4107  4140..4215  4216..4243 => -3.16 angstrom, 52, 48.9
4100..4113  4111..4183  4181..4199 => -1.79 angstrom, 49.6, 51.5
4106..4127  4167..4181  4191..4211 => -0.16 angstrom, 50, 52.3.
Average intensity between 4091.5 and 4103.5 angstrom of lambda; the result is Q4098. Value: 52.1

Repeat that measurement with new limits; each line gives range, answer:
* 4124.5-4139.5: 52.1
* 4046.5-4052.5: 53.2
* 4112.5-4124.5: 52.2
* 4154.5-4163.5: 51.4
